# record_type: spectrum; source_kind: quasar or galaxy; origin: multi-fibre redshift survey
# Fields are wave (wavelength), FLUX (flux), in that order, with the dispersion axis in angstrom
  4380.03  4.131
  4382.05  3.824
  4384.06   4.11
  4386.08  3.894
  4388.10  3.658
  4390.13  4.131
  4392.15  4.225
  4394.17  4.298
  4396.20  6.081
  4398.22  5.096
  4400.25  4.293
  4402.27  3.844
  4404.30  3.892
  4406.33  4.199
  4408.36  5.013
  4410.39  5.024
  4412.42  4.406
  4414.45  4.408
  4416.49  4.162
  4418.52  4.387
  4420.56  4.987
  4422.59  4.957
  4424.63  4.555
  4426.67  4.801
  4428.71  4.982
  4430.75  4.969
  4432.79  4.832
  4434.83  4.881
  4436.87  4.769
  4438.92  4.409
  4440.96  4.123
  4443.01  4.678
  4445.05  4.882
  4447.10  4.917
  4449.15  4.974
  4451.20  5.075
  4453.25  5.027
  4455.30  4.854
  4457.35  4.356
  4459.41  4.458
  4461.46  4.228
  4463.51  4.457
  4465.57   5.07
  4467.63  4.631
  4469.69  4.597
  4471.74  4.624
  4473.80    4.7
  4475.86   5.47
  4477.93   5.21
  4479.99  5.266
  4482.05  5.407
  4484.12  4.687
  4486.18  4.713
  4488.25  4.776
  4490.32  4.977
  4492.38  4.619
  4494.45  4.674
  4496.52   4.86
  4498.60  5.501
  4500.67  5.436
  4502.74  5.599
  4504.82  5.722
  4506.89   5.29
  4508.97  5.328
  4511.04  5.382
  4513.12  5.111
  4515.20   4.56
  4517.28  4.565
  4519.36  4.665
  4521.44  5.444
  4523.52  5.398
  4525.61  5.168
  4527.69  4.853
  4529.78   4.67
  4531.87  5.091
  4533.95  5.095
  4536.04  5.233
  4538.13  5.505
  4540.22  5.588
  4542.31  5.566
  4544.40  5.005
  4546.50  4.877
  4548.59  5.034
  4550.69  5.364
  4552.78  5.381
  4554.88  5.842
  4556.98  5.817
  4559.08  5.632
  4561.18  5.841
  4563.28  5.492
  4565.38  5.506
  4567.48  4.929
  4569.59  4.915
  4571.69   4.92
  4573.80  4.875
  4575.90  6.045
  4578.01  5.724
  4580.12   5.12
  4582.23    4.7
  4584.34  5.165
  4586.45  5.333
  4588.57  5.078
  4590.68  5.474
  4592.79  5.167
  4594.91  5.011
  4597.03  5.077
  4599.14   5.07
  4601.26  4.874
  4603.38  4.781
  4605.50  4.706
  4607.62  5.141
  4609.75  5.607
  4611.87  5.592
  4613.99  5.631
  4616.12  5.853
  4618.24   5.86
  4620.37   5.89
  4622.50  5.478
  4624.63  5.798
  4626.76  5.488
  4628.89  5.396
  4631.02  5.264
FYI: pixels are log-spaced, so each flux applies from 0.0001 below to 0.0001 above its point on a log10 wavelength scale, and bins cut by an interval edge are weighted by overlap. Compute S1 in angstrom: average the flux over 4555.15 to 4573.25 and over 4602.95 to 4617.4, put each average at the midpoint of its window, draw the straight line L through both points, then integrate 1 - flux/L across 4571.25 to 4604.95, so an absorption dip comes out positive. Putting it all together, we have 1.42 angstrom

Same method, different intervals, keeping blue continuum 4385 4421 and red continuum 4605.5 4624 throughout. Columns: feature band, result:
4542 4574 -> -0.27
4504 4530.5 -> -0.19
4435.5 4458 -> -0.34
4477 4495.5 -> -0.15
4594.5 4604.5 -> 0.98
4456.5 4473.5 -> 0.75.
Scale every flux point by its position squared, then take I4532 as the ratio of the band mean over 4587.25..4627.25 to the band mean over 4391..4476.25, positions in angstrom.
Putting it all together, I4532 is 1.23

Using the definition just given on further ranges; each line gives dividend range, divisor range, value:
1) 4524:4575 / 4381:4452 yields 1.22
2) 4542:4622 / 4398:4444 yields 1.24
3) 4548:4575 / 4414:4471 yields 1.20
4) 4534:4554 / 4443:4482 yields 1.13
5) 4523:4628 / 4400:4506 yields 1.17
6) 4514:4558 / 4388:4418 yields 1.23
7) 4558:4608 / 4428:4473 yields 1.17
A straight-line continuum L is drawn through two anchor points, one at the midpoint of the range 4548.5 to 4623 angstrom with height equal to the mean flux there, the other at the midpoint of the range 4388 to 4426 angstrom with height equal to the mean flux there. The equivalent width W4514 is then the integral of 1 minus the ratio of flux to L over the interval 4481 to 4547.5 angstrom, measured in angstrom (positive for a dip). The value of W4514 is -1.2 angstrom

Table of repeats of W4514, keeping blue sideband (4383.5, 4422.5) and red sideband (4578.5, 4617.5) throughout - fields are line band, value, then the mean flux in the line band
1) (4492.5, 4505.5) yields -1.1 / 5.24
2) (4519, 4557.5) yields -2.1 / 5.24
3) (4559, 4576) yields -0.7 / 5.3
